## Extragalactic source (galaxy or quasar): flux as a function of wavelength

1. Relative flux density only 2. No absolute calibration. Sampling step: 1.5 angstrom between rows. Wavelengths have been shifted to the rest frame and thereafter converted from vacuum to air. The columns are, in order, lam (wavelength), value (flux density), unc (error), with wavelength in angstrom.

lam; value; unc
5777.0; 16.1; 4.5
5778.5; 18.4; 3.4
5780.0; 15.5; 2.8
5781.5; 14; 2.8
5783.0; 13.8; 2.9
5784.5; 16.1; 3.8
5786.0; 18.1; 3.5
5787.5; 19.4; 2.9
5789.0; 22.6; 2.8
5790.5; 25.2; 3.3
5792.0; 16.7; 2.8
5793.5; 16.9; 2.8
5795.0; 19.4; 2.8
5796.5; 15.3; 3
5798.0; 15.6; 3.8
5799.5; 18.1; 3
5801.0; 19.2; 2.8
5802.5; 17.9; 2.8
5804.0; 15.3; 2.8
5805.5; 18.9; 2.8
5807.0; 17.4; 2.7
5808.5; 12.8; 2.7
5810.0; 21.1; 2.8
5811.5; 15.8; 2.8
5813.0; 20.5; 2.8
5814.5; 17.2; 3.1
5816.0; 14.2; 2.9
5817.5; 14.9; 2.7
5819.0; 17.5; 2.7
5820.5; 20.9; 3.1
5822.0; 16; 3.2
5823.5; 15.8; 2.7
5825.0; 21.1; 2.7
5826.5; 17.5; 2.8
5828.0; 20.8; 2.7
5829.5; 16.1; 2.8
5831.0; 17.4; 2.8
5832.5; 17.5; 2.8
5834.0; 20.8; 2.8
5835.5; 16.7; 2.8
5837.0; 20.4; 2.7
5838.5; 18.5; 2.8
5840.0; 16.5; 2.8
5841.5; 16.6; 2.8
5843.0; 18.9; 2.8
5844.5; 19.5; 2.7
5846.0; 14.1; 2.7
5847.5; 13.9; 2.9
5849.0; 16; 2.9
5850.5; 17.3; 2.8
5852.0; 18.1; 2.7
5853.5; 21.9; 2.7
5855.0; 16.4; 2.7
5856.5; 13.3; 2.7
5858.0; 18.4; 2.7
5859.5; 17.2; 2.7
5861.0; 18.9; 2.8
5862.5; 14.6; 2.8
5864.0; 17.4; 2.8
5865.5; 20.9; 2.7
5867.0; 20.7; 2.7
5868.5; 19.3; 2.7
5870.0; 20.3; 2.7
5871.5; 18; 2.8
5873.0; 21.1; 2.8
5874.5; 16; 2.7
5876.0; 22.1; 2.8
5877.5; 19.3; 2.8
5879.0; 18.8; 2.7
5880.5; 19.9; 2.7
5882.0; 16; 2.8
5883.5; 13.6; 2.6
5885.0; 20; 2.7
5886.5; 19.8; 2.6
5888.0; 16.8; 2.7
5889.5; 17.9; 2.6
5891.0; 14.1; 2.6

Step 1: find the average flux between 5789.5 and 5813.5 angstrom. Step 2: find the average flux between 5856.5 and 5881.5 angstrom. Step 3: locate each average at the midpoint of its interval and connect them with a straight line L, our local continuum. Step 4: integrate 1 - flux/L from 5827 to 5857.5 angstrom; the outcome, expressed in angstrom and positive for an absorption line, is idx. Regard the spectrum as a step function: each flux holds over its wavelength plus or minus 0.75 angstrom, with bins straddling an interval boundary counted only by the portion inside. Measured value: 1.4 angstrom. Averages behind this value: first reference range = 17.9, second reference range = 18.7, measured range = 17.5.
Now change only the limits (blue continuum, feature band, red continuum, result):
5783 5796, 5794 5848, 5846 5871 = 2.43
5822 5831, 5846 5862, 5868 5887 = 1.27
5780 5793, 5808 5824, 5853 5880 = 1.04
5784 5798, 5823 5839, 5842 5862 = -0.67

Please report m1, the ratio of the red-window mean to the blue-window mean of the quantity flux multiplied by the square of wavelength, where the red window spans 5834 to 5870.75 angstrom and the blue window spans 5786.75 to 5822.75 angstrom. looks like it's 1.01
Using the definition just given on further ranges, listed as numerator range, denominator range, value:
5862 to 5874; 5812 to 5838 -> 1.08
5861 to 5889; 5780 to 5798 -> 1.08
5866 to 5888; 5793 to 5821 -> 1.12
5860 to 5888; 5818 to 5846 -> 1.04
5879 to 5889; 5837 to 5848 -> 1.05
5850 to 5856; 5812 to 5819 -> 1.10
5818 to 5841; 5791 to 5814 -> 1.05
